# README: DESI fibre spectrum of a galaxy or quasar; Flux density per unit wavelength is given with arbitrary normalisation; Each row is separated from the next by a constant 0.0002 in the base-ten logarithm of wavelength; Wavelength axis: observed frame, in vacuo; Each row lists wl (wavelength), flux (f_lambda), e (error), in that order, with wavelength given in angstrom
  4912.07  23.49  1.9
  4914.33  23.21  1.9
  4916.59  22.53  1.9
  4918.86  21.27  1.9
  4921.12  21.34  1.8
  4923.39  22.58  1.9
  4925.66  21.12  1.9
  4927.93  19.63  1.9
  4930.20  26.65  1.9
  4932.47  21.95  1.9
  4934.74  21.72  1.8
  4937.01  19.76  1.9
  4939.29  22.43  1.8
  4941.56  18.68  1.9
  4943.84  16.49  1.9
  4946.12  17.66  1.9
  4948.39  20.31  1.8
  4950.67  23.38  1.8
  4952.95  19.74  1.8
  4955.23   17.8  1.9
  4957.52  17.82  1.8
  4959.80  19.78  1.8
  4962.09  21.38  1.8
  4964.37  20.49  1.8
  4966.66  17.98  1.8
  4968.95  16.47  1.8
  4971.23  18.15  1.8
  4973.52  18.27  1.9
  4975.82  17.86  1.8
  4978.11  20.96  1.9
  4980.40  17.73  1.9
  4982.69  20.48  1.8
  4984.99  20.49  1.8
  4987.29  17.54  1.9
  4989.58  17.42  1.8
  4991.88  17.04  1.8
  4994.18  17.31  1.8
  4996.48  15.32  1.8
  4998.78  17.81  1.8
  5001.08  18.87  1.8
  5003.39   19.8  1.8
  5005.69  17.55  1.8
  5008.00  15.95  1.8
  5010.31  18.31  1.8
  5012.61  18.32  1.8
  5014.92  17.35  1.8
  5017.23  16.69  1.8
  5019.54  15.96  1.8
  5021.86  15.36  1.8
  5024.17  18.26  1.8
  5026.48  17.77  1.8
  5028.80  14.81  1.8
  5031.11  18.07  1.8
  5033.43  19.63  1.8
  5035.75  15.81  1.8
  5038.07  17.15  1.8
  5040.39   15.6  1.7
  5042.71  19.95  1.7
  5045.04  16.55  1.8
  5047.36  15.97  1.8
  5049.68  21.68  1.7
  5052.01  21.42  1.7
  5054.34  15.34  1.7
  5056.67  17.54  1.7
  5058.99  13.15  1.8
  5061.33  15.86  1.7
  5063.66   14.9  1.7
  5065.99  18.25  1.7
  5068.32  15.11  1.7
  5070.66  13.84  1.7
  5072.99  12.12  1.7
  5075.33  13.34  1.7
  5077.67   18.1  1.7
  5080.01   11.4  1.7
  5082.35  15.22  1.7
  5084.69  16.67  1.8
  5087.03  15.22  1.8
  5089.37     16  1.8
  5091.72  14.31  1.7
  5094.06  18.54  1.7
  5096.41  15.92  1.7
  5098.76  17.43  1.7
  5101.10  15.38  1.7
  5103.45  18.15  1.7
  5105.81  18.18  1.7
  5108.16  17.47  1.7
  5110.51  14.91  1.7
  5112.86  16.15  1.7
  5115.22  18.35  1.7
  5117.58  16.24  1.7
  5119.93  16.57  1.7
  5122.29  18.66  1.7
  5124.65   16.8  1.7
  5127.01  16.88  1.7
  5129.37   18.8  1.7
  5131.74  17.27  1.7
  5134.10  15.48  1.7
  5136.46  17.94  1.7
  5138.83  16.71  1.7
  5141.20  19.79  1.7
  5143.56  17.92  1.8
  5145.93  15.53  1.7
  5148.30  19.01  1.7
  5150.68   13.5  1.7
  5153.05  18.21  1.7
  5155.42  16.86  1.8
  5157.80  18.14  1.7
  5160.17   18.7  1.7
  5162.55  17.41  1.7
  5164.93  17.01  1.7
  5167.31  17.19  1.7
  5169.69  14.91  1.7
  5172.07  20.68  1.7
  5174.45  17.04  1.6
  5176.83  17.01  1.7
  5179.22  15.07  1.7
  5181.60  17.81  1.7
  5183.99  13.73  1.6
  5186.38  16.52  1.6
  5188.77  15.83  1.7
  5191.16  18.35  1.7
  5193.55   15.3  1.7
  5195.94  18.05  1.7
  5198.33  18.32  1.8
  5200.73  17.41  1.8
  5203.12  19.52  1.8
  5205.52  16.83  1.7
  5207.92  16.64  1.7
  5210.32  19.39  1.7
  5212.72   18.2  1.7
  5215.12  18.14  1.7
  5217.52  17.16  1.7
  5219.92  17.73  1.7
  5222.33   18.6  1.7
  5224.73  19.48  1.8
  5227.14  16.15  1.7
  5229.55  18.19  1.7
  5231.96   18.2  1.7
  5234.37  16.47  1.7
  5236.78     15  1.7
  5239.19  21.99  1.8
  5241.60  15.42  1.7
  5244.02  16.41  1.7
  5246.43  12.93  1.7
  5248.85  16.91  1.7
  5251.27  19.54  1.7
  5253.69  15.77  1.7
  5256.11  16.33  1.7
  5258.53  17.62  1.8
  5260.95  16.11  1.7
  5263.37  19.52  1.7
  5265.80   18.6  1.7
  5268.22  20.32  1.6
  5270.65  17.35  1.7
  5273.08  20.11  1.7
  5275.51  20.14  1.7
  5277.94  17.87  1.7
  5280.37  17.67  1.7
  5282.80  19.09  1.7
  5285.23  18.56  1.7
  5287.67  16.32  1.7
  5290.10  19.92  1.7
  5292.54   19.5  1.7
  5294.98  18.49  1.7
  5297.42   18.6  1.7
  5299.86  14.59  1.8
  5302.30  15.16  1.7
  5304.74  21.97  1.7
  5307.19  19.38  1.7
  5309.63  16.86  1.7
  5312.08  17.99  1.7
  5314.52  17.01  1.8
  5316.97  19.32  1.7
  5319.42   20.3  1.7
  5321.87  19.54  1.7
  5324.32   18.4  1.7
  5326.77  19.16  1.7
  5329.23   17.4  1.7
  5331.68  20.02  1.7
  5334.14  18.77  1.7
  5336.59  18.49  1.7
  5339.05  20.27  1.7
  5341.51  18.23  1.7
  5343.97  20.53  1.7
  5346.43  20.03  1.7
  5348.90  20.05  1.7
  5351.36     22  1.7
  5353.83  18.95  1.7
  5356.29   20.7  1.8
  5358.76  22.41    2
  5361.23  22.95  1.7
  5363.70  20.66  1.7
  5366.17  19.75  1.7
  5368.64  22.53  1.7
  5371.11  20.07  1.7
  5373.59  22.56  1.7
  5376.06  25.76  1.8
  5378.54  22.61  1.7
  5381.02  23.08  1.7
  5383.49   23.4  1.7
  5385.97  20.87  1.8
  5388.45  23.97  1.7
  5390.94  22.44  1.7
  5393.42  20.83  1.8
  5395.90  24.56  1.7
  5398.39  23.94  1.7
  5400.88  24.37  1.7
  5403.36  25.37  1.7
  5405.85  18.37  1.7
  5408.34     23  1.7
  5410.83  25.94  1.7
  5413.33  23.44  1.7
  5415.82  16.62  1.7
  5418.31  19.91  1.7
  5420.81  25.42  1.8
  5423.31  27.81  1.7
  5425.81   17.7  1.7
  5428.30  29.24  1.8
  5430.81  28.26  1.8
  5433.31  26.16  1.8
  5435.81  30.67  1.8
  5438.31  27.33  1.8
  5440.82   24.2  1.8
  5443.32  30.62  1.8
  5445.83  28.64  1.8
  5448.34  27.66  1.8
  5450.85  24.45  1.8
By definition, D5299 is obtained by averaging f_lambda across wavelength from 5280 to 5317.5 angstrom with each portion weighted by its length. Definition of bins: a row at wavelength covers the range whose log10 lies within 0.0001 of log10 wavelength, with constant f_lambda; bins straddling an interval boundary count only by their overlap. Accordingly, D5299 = 18.1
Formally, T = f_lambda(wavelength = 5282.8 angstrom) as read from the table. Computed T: 19.09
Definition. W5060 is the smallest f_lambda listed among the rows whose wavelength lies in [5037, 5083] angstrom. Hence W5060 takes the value 11.4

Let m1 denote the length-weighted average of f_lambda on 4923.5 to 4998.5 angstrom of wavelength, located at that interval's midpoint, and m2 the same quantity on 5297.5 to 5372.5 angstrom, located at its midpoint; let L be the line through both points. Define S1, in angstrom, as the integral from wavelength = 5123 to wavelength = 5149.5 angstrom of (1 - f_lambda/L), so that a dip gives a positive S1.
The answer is 2.6 angstrom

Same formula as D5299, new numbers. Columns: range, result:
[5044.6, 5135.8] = 16.4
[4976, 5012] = 18.2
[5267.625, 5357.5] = 18.9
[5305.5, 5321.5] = 18.6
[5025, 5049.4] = 17.3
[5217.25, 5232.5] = 18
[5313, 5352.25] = 19.3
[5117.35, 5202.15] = 17.1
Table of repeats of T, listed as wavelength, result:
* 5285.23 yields 18.56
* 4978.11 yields 20.96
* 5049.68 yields 21.68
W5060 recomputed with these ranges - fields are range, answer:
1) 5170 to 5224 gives 13.73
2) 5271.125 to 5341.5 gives 14.59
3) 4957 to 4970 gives 16.47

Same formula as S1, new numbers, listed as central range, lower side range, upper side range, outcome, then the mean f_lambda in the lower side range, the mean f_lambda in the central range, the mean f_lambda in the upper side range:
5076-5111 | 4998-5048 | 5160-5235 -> 2.4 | 17.4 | 16.2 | 17.4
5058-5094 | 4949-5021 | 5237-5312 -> 6.4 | 18.4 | 15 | 17.9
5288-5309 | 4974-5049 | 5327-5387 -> 2.1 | 17.6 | 18.3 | 20.9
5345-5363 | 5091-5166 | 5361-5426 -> 0.6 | 17.2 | 21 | 22.6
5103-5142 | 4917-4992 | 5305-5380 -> 5.2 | 19.8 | 17.3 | 20.1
